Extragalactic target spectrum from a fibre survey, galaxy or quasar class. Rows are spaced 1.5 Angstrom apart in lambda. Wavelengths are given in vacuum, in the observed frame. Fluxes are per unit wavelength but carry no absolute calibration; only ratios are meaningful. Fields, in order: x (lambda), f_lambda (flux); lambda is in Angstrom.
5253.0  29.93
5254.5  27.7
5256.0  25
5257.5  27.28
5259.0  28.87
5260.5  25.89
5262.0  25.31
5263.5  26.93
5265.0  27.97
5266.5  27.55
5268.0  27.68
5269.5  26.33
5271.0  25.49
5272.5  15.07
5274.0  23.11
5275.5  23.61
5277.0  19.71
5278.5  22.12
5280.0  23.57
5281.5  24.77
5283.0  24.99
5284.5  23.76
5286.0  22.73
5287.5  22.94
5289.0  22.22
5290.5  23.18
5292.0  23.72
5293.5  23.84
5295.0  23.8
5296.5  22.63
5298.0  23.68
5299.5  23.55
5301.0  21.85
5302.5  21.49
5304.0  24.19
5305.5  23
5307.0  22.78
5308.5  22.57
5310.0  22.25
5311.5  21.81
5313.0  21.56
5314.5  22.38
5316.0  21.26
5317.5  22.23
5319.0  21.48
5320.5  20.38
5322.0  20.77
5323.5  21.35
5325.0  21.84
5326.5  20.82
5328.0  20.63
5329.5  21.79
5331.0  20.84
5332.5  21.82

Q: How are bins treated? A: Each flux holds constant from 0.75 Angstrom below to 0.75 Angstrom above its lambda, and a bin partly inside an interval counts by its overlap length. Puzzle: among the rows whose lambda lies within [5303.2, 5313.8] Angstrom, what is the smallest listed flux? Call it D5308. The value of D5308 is 21.56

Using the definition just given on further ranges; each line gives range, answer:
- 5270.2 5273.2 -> 15.07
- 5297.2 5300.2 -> 23.55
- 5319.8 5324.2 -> 20.38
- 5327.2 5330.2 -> 20.63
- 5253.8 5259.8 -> 25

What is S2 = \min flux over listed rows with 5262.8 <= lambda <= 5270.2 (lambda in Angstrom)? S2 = 26.33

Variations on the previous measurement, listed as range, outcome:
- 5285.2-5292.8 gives 22.22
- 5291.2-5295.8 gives 23.72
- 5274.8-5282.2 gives 19.71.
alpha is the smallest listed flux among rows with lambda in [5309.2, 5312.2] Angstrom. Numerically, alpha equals 21.81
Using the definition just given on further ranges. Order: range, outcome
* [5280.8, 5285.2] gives 23.76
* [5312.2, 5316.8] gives 21.26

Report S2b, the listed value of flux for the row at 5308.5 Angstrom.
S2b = 22.57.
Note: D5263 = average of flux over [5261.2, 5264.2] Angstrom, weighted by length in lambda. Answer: 26.1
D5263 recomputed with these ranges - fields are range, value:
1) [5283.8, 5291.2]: 23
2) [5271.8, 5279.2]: 20.8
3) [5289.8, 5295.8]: 23.6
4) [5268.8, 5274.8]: 22.5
